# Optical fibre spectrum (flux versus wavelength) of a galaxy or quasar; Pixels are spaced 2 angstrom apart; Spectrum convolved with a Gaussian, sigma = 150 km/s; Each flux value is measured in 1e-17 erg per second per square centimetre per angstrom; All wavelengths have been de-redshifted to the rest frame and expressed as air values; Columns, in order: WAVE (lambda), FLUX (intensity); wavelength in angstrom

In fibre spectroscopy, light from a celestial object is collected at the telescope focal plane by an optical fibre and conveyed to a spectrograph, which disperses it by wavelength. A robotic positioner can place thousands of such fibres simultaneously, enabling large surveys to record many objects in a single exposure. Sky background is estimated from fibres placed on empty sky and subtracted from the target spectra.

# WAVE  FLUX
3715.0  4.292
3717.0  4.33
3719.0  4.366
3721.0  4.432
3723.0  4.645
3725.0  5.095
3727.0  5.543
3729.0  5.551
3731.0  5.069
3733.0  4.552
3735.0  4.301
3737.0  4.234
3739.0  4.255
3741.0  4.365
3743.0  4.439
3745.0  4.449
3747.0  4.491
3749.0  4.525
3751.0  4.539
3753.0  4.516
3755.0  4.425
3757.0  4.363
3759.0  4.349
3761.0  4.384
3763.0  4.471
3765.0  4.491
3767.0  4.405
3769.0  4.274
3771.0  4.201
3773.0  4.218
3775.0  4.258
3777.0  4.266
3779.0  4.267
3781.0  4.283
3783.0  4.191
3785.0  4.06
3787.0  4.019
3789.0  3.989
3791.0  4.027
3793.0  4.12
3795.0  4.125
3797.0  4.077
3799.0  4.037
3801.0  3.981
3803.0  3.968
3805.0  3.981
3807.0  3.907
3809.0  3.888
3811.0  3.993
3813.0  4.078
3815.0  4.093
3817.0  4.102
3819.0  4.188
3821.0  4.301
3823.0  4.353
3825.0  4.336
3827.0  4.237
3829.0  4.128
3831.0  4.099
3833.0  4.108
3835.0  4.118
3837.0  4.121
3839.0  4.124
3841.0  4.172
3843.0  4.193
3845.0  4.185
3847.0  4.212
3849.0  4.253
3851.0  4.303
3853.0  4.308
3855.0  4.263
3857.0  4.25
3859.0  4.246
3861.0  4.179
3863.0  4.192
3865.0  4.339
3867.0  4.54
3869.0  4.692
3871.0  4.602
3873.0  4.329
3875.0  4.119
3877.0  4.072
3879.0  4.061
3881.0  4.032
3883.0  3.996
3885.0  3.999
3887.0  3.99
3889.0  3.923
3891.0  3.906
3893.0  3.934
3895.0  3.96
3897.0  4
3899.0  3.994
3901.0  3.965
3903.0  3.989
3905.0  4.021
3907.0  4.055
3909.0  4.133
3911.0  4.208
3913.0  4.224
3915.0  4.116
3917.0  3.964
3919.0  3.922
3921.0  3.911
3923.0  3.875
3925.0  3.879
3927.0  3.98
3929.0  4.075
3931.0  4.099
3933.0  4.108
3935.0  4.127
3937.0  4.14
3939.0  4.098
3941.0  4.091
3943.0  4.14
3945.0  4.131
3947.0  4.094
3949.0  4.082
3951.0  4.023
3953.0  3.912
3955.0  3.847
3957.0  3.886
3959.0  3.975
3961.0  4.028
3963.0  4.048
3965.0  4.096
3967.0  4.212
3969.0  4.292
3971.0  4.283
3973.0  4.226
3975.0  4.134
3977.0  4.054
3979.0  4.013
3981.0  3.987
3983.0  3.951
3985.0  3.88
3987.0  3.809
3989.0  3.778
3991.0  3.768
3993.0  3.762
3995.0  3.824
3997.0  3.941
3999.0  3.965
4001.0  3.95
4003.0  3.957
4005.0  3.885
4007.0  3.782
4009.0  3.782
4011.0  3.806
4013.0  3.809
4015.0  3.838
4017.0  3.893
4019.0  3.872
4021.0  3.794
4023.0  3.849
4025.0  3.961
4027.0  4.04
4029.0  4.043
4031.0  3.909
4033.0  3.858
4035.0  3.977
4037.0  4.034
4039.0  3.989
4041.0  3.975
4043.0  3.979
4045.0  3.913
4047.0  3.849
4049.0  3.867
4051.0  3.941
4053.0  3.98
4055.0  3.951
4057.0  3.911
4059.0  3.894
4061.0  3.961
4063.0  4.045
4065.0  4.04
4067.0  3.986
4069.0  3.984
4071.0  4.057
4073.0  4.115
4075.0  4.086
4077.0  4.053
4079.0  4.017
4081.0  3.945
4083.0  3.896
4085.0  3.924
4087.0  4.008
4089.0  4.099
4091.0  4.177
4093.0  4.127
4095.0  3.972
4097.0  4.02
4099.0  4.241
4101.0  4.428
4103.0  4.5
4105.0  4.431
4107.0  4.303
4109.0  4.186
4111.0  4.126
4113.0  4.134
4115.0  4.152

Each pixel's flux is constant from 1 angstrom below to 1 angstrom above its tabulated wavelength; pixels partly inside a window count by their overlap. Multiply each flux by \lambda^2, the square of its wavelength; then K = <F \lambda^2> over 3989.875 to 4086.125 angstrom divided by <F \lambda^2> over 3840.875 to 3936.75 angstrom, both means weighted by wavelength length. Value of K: 1.0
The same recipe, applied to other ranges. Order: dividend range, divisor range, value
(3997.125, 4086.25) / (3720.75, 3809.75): 1.04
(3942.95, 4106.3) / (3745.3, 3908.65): 1.06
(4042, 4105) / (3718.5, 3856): 1.09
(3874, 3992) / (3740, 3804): 1.03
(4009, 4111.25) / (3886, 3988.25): 1.06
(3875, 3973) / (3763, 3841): 1.04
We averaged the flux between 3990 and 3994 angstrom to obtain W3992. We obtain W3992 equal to 3.76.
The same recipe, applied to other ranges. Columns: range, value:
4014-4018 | 3.87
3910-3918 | 4.13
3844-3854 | 4.25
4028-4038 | 3.96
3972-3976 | 4.18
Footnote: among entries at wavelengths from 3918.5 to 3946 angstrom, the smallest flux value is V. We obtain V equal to 3.875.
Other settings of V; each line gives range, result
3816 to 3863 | 4.099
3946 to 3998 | 3.762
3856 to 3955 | 3.847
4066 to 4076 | 3.984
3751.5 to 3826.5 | 3.888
